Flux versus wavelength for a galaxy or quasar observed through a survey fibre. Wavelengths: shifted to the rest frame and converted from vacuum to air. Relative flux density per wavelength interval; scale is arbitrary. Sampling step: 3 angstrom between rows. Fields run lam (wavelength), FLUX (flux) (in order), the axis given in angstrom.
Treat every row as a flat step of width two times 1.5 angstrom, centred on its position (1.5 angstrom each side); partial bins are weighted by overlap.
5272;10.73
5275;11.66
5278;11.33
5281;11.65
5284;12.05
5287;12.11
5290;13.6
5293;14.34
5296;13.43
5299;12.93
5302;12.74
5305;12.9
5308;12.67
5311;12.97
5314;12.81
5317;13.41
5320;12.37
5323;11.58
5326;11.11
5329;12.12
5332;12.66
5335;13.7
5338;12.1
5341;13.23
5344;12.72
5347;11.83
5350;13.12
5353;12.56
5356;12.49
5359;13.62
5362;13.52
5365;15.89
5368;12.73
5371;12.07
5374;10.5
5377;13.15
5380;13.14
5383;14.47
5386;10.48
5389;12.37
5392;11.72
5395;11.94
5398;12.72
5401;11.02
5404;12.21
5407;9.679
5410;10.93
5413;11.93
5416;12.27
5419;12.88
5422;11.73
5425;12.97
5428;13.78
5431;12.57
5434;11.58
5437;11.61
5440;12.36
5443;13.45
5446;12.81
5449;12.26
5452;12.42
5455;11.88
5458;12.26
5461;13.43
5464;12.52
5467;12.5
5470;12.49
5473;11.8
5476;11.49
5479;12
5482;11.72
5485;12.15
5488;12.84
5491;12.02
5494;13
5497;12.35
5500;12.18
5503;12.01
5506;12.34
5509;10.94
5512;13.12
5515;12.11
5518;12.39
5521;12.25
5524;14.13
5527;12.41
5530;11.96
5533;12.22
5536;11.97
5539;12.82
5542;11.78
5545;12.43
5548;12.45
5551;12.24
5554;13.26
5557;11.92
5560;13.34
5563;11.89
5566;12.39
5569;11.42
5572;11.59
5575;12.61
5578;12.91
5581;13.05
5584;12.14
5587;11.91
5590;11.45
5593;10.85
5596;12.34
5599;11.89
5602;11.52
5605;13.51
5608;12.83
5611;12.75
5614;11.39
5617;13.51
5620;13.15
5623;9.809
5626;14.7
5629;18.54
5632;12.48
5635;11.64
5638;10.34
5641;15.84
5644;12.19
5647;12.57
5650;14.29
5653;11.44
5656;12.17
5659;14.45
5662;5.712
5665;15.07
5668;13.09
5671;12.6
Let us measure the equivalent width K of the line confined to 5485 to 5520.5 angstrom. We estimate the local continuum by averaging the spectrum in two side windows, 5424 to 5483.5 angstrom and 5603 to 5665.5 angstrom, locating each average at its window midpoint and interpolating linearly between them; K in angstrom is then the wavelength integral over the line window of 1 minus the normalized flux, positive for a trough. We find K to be 0.5 angstrom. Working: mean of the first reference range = 12.4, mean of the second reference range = 12.7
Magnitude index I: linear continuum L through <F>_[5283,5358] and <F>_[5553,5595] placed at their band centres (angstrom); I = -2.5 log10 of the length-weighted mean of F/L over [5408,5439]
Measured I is 0.03 mag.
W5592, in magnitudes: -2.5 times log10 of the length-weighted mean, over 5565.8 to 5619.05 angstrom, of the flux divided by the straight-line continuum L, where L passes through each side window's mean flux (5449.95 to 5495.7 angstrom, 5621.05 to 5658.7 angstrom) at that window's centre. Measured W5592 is 0.052 mag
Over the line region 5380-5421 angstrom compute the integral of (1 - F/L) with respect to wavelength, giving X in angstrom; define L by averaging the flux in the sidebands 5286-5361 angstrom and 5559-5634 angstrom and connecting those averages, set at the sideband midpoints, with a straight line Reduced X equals 2.5 angstrom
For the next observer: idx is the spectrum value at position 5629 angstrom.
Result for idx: 18.54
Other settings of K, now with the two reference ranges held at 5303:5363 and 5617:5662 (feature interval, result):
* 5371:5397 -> 1.0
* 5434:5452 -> 0.5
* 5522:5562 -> 0.9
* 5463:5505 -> 1.8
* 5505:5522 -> 0.8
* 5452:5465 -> 0.2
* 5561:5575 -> 0.9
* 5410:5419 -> 0.5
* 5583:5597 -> 1.2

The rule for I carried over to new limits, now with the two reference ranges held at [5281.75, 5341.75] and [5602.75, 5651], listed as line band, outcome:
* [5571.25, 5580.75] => 0.041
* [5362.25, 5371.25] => -0.081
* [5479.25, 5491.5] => 0.063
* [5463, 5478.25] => 0.065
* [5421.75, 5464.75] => 0.028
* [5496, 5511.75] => 0.077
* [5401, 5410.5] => 0.171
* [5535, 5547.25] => 0.060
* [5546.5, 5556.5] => 0.034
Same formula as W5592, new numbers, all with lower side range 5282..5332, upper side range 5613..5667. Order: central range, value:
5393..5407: 0.09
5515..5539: 0.02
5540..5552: 0.04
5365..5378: 0.02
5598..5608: 0.03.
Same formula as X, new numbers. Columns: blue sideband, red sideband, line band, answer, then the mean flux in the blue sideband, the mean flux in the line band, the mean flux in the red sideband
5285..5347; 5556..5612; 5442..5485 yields 0.42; 12.7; 12.3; 12.2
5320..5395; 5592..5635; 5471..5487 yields 1.02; 12.6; 11.9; 12.8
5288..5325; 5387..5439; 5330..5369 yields -1.65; 12.9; 13.1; 12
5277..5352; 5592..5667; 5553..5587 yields 0.65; 12.6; 12.4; 12.6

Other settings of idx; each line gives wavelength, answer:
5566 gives 12.39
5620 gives 13.15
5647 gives 12.57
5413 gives 11.93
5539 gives 12.82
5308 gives 12.67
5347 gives 11.83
